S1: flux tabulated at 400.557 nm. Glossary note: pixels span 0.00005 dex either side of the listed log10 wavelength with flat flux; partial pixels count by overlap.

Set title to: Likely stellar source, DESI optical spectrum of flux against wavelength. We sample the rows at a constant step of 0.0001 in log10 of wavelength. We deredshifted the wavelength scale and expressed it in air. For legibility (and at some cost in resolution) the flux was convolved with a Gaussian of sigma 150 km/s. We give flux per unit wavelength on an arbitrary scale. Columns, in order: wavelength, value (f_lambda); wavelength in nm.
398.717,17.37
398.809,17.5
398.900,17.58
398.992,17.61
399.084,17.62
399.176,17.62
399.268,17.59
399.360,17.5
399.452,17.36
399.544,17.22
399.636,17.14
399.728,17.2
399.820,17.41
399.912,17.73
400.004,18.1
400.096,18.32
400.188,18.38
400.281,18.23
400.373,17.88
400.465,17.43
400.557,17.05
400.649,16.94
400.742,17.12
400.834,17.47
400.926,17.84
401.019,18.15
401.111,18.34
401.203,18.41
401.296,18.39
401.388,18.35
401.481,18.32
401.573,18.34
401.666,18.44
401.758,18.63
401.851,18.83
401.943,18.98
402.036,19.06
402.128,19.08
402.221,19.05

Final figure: 17.05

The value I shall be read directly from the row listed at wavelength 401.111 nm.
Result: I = 18.34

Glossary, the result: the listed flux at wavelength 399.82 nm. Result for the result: 17.41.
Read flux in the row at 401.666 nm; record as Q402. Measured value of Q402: 18.44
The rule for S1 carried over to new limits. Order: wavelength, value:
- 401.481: 18.32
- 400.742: 17.12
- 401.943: 18.98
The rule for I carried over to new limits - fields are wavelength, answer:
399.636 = 17.14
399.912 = 17.73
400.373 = 17.88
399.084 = 17.62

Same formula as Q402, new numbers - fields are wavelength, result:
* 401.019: 18.15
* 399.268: 17.59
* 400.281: 18.23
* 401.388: 18.35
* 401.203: 18.41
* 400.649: 16.94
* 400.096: 18.32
